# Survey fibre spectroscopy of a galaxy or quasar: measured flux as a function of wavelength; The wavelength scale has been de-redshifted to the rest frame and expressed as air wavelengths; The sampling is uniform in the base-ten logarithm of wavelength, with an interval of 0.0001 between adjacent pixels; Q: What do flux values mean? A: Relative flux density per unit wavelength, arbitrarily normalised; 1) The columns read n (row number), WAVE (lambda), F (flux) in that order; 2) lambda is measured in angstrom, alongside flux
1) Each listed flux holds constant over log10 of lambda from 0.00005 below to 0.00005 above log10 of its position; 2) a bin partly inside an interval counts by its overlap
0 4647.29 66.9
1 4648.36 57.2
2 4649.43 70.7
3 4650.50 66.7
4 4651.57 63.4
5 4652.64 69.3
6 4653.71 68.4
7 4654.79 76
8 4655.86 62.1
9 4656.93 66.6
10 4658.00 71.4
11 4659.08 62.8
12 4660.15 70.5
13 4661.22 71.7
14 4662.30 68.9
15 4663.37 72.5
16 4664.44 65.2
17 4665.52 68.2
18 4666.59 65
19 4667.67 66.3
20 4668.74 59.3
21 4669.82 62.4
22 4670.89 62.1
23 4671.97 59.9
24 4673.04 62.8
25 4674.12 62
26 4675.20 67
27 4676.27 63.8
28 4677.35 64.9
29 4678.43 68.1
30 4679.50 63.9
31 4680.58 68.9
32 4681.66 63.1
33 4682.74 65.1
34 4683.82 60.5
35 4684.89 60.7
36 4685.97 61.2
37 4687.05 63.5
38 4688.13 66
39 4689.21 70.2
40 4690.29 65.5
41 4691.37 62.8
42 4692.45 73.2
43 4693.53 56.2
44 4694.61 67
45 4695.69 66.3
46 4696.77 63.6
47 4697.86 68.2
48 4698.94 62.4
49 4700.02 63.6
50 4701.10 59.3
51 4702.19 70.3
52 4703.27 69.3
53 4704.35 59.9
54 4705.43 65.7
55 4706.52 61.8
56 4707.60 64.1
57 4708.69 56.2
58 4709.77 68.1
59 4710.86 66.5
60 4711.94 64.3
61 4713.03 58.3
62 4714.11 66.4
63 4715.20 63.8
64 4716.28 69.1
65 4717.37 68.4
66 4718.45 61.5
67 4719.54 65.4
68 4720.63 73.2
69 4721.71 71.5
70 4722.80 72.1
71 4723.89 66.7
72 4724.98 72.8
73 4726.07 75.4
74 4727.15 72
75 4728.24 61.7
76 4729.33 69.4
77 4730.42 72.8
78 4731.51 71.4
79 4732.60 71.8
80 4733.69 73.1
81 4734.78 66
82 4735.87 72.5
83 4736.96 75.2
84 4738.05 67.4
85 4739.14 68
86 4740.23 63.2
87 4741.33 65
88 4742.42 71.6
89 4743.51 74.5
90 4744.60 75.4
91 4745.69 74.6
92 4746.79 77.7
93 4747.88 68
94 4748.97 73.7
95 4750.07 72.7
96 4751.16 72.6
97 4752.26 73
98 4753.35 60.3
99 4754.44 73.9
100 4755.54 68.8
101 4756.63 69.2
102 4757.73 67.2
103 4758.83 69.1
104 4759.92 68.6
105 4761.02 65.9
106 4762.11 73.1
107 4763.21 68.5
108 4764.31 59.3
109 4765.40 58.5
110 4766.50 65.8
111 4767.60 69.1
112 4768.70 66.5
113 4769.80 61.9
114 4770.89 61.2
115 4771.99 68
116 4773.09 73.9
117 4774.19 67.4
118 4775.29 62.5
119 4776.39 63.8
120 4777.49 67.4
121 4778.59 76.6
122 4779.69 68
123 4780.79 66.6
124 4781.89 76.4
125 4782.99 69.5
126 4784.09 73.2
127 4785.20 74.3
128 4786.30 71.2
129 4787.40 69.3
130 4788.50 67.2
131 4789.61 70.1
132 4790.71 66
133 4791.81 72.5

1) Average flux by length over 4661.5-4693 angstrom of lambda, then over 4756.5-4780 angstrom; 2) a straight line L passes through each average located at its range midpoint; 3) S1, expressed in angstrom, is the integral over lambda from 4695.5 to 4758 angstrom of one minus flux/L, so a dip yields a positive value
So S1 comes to -2.1 angstrom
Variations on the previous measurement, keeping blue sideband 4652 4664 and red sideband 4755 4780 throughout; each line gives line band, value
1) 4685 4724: 1.65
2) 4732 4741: -0.27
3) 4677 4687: 0.67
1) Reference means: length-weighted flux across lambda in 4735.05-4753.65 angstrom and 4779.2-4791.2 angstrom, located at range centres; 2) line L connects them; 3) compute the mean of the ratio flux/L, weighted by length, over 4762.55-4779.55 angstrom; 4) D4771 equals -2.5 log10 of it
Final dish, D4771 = 0.07 mag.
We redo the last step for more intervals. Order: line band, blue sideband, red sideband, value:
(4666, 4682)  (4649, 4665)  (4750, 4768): 0.07 mag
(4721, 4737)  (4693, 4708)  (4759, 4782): -0.09 mag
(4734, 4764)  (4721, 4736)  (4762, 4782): -0.02 mag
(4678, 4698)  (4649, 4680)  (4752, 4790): 0.03 mag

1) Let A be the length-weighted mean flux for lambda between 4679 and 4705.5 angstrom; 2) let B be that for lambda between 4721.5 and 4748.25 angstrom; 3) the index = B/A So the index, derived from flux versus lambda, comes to 1.1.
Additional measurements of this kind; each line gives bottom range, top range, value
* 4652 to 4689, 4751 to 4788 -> 1.04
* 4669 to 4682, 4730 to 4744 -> 1.10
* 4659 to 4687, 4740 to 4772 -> 1.06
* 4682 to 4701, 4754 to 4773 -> 1.04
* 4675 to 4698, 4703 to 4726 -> 1.02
